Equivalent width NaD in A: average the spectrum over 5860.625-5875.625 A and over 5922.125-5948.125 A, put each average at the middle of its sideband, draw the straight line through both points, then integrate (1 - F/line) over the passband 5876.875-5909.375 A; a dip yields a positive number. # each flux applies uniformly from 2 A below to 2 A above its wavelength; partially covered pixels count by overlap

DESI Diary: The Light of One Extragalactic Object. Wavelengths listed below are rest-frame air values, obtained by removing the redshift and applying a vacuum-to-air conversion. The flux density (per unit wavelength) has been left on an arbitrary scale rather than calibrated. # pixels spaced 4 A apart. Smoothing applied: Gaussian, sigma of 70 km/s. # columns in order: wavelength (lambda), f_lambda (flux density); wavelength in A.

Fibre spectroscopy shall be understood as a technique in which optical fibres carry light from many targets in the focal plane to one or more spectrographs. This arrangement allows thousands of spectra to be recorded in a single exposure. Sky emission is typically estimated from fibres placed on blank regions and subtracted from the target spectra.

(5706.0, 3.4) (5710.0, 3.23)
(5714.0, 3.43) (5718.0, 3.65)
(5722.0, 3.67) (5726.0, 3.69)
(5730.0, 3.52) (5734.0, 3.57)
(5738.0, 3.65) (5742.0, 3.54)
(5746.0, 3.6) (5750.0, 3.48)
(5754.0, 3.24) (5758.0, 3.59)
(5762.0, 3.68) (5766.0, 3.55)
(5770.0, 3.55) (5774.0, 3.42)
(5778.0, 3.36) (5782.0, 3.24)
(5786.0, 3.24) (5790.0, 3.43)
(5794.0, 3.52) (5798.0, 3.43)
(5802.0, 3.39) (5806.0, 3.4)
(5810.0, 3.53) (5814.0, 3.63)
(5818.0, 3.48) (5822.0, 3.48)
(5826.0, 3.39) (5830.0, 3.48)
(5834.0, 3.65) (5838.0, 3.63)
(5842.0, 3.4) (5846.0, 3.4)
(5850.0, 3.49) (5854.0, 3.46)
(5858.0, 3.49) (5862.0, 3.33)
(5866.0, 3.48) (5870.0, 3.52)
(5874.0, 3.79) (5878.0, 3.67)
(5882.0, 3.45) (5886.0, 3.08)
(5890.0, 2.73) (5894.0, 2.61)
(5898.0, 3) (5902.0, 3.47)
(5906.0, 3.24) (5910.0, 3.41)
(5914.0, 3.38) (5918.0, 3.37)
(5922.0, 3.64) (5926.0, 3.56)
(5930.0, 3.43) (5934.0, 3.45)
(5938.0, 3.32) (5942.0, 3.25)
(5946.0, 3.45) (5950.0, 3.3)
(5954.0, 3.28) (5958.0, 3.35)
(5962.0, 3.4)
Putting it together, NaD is 3.2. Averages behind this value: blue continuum 3.53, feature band 3.15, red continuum 3.43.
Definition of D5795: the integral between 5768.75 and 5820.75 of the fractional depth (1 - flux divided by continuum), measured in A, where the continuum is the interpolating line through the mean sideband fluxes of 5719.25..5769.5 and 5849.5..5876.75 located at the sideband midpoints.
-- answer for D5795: 1.65 A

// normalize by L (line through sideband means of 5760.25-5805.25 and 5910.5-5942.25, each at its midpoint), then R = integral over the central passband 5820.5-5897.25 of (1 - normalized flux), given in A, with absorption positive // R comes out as 1.01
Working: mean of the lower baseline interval 3.43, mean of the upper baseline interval 3.43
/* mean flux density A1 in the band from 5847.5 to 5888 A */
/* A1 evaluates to 3.48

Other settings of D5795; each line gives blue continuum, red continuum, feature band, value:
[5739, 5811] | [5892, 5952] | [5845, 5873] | -0.7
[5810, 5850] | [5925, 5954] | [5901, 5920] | 0.2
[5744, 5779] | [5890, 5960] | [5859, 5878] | -1.0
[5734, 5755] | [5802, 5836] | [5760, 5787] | 0.5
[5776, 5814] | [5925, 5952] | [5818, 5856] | -1.0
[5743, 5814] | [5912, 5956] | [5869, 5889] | -0.2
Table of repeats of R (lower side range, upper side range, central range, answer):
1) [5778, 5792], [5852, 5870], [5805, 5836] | -1.22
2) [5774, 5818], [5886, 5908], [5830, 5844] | -1.25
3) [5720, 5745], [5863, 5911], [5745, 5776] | 0.33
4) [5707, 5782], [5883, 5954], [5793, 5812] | -0.08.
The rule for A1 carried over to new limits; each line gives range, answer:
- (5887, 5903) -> 2.93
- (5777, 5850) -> 3.45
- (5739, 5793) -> 3.46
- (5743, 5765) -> 3.52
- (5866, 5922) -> 3.31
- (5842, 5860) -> 3.45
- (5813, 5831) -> 3.49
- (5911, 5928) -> 3.48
